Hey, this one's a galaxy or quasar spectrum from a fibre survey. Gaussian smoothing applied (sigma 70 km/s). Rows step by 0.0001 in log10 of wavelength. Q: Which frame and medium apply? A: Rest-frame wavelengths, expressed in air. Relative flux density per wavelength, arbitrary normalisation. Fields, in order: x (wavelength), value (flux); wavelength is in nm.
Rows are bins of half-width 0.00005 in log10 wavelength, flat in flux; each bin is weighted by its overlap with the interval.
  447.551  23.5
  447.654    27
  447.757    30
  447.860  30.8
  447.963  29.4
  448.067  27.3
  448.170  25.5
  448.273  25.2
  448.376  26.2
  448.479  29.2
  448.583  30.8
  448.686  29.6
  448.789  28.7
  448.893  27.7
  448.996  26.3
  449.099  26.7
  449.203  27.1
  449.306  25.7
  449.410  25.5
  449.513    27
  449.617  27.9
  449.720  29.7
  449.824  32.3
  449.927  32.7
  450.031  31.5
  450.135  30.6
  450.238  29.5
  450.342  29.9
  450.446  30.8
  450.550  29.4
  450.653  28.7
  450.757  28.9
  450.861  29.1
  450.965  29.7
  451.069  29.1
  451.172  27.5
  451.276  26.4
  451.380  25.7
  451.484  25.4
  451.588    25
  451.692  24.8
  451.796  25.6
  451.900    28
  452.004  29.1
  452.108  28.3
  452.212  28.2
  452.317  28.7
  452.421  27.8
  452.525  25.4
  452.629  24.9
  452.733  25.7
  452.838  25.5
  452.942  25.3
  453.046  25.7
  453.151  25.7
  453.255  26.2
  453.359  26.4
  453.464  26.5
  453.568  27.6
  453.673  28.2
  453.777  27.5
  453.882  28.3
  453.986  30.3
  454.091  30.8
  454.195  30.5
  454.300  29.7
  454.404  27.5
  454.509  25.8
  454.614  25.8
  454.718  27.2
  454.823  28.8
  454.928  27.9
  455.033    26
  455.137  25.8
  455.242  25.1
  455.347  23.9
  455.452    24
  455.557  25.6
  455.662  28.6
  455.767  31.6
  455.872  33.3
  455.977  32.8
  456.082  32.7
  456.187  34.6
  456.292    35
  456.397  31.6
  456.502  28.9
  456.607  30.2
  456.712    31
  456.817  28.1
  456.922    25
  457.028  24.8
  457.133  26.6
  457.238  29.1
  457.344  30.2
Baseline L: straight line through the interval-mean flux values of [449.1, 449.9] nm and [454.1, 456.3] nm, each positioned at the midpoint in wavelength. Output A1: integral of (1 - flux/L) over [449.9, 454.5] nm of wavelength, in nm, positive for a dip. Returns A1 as 0.06 nm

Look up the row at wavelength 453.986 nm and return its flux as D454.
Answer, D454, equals 30.3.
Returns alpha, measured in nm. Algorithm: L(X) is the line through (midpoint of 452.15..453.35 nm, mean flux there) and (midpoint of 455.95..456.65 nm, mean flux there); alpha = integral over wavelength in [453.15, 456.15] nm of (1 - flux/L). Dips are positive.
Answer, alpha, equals 0.15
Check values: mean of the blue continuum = 26.3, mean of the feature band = 28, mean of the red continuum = 32.3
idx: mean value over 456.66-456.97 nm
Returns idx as 28.1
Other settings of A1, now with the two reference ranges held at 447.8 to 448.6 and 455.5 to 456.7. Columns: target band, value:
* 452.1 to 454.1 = 0.20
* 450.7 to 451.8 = 0.08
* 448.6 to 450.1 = -0.01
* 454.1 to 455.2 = 0.11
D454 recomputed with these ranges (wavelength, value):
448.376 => 26.2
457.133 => 26.6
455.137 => 25.8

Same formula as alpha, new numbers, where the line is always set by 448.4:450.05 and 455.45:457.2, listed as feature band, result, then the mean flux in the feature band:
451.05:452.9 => 0.151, 26.7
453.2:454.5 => 0.052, 28.2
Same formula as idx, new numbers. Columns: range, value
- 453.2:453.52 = 26.4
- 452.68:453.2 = 25.5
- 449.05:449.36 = 26.4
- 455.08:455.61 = 24.9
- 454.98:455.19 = 25.9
